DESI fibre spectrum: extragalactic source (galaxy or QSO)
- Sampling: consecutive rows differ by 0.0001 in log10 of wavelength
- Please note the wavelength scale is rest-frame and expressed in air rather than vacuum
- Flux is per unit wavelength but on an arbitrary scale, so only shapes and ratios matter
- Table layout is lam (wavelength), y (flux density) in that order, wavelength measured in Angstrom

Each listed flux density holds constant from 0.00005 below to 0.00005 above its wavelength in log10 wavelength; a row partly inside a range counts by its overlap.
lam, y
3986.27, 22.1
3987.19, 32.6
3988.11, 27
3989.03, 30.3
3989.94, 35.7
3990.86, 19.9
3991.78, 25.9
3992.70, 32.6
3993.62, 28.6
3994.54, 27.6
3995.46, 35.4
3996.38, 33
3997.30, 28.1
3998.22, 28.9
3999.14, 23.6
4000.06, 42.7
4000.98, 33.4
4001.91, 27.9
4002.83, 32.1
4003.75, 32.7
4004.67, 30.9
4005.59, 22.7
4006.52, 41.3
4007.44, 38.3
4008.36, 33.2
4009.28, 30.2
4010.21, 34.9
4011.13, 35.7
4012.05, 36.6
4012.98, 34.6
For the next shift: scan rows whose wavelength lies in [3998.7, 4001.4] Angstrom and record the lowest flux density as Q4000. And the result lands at 23.6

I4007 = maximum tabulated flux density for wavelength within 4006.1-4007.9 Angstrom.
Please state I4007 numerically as 41.3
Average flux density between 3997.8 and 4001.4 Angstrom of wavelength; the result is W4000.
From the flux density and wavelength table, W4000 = 32.2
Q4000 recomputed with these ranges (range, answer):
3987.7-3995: 19.9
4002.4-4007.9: 22.7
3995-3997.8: 28.1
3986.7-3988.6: 27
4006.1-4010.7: 30.2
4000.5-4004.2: 27.9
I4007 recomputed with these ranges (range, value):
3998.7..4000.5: 42.7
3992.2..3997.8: 35.4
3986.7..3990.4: 35.7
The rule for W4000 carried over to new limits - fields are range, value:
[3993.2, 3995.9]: 30.5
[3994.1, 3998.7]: 30.6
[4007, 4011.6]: 34.5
